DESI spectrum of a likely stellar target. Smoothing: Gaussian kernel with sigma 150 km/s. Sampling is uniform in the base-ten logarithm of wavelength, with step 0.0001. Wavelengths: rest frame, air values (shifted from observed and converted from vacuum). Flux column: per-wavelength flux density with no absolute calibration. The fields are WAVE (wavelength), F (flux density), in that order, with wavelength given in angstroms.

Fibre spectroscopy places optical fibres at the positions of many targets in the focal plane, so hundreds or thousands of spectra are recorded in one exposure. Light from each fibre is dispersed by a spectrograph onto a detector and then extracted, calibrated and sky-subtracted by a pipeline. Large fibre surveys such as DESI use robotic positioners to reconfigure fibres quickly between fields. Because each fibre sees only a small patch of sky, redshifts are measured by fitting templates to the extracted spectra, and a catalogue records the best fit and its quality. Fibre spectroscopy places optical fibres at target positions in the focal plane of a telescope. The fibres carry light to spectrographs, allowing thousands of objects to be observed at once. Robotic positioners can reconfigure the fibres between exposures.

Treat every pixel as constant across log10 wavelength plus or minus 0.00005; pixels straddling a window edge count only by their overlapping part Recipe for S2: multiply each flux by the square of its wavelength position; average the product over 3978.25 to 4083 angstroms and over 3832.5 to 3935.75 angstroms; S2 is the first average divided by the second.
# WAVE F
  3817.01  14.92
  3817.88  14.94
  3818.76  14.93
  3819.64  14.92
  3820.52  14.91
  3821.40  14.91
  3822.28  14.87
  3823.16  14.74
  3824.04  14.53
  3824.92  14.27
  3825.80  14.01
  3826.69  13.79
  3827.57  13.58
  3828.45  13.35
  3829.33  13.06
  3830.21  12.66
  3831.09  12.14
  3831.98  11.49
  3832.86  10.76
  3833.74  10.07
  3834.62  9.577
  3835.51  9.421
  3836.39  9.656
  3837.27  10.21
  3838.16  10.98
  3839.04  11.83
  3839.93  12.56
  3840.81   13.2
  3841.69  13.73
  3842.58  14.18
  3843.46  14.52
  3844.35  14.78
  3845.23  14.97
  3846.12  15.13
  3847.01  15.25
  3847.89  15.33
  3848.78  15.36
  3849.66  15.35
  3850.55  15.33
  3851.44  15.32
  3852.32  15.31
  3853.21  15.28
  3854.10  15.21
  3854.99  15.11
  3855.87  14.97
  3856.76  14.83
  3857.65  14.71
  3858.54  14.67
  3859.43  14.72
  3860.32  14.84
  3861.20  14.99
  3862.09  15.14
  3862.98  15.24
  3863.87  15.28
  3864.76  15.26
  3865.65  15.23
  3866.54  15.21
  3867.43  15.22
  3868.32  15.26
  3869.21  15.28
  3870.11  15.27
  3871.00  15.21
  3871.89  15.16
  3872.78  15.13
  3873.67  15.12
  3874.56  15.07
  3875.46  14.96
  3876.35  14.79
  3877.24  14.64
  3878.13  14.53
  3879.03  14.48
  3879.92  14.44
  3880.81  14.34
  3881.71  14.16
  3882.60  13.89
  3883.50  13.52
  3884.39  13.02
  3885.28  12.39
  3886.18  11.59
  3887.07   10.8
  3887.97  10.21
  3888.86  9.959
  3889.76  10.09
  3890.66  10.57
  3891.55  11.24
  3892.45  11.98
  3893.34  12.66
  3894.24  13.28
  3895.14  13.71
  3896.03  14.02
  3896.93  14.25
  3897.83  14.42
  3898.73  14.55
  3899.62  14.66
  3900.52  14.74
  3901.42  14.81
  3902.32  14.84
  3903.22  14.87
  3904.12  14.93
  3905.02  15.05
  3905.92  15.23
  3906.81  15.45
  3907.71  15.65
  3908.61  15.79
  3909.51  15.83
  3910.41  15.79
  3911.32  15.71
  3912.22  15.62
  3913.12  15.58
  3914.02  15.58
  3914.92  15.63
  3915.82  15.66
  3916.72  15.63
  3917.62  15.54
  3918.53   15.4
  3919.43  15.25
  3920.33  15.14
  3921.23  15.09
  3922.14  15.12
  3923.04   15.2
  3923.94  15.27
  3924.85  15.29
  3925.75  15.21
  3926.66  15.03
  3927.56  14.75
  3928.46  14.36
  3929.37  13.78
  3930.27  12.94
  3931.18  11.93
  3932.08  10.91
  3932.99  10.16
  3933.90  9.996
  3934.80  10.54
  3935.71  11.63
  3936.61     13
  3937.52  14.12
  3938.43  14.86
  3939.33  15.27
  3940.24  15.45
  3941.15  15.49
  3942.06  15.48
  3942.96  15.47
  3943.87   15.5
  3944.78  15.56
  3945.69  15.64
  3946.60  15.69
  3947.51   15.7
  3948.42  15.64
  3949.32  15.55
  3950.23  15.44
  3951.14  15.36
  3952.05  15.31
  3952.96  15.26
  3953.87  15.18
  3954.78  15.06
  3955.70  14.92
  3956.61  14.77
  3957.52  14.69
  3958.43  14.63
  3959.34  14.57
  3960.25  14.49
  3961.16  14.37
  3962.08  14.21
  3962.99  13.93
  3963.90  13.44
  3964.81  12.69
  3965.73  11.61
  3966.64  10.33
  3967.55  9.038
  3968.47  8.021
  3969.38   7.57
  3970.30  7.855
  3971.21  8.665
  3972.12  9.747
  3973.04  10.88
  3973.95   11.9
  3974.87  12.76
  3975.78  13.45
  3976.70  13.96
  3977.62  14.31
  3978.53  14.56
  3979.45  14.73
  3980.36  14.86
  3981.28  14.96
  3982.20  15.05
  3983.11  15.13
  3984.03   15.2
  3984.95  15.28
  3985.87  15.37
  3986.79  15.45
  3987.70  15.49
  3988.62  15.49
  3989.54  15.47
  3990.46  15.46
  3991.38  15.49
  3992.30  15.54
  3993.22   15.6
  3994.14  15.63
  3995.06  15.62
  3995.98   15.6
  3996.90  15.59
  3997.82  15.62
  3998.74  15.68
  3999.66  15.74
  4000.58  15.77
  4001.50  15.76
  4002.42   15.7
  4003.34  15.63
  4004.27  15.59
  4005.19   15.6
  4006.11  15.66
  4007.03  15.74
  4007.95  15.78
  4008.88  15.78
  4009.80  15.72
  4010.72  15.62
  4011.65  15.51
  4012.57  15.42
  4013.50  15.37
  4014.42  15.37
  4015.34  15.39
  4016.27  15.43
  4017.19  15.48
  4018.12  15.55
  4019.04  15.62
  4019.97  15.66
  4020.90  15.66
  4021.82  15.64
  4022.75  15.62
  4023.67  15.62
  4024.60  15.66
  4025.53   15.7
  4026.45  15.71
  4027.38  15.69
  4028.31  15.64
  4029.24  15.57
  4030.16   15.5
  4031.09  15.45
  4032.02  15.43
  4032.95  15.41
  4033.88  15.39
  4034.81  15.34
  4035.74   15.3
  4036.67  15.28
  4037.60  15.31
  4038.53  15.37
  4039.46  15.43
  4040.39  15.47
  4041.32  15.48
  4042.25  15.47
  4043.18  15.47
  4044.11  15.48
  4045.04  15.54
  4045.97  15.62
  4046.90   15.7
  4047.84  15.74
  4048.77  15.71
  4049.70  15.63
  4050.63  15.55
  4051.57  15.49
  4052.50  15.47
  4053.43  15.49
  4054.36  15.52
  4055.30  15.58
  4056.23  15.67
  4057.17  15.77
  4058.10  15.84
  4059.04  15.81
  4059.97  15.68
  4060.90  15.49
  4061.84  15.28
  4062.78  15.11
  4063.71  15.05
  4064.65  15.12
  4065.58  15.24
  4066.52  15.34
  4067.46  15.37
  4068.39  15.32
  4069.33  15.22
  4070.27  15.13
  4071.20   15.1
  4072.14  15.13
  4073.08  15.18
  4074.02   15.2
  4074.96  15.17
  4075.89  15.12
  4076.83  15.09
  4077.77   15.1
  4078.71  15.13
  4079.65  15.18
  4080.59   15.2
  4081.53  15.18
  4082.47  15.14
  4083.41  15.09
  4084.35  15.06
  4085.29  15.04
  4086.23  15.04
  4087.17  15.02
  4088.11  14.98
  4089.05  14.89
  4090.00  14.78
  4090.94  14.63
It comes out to 1.18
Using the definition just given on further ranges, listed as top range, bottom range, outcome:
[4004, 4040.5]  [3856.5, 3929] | 1.15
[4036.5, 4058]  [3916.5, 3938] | 1.20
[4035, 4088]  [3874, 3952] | 1.16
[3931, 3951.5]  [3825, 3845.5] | 1.21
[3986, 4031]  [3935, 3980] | 1.18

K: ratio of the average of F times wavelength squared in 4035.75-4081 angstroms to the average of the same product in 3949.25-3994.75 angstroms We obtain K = 1.17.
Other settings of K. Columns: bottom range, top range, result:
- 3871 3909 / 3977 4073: 1.20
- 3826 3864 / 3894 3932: 1.13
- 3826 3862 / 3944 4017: 1.14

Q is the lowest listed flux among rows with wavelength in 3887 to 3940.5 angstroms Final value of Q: 9.959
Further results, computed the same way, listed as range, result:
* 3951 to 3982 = 7.57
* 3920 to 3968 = 9.038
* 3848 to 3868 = 14.67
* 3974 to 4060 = 12.76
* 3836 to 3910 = 9.656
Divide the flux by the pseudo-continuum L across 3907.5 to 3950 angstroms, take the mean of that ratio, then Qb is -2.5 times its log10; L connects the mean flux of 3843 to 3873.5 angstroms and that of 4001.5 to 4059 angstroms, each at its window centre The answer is 0.05 mag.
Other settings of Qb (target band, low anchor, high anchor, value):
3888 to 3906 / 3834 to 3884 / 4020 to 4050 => 0.09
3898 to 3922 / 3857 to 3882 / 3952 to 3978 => -0.10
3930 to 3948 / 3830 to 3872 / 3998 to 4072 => 0.07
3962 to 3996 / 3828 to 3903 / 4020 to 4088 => 0.10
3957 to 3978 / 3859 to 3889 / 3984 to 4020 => 0.25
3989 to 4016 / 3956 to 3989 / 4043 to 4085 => -0.13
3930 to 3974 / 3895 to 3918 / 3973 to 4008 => 0.14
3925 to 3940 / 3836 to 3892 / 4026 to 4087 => 0.11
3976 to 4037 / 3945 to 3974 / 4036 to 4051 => -0.07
